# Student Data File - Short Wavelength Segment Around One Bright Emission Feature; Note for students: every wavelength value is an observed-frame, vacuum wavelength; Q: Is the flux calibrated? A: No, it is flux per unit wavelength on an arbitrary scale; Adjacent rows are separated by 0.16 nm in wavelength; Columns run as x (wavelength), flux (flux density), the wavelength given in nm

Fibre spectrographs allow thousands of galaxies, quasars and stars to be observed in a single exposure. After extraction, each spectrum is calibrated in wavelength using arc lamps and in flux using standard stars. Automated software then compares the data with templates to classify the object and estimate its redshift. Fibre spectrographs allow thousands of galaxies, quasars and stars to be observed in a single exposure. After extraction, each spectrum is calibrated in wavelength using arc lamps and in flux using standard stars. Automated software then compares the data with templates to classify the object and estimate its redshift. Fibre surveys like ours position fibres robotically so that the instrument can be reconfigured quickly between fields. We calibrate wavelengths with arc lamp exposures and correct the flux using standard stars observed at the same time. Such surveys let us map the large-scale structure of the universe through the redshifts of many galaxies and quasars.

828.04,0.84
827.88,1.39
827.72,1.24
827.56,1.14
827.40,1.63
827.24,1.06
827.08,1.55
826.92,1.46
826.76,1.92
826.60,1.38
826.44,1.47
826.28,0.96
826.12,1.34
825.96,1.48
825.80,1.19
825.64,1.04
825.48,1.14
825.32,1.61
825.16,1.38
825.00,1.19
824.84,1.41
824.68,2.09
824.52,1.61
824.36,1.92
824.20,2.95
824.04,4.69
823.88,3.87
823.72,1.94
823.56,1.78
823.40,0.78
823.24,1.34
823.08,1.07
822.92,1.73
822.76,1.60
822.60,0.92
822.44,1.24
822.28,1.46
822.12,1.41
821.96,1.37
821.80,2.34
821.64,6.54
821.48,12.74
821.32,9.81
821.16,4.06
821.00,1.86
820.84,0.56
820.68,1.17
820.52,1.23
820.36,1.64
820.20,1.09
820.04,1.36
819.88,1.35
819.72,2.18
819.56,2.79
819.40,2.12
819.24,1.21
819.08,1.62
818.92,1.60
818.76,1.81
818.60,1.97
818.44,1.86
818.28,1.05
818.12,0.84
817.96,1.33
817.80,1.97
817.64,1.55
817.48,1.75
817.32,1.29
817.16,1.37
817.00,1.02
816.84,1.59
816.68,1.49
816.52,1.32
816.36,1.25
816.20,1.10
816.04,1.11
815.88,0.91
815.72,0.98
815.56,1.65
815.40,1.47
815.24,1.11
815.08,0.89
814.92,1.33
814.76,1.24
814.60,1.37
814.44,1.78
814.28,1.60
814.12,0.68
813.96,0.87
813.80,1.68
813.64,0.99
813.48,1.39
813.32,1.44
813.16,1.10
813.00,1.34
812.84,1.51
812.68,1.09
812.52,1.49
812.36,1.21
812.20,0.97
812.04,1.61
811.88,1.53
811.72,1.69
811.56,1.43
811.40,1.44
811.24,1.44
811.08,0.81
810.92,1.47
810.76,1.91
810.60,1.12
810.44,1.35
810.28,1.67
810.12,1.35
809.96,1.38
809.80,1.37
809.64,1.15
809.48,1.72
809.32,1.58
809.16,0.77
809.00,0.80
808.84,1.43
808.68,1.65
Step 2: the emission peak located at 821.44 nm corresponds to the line H-alpha 6563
